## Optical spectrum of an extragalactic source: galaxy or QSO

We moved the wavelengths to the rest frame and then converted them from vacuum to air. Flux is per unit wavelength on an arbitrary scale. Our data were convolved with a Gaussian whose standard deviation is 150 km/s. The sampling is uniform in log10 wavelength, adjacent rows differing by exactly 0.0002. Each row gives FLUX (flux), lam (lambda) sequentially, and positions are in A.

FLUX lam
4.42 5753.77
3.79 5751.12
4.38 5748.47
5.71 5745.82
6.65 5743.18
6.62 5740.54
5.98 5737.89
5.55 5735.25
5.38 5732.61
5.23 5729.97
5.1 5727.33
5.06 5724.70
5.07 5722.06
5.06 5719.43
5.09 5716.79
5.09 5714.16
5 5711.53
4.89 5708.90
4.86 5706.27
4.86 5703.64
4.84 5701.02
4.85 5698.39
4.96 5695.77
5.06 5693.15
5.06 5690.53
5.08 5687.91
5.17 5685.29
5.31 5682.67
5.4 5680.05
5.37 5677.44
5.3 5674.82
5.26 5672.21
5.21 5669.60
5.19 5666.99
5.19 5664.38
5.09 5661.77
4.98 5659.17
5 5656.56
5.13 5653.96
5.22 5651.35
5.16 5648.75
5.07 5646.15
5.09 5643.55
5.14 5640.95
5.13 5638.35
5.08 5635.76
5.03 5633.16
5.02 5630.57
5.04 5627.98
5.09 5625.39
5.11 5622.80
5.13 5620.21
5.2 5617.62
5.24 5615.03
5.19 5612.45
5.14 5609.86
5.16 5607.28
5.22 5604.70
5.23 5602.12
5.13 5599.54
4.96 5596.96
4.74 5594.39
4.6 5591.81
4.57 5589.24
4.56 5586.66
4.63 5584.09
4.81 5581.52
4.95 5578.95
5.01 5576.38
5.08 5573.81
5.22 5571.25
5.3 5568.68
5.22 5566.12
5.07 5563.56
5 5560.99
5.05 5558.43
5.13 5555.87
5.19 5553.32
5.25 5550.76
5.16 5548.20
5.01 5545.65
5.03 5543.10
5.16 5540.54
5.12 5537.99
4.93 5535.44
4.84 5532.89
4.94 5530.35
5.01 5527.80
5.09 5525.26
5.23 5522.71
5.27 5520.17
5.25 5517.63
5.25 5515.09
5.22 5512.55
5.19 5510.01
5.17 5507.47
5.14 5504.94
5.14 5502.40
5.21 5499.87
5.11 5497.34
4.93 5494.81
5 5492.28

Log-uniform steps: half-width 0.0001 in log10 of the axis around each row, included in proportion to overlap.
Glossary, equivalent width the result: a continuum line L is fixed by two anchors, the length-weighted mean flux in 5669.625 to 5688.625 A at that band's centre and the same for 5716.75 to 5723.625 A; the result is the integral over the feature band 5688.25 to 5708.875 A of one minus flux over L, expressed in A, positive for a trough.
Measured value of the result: 1.0 A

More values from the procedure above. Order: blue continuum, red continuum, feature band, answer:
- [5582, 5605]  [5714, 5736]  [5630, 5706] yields -1.26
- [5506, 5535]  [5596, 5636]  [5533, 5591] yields 1.28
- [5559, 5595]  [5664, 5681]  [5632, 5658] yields 0.34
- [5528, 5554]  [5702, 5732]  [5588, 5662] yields -0.28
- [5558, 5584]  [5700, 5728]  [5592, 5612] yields -0.09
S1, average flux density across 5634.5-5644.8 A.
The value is 5.11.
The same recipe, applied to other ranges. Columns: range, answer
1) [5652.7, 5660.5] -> 5.04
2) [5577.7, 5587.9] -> 4.74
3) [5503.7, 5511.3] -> 5.17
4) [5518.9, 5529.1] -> 5.15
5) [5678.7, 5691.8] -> 5.2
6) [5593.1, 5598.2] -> 4.85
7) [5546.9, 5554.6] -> 5.2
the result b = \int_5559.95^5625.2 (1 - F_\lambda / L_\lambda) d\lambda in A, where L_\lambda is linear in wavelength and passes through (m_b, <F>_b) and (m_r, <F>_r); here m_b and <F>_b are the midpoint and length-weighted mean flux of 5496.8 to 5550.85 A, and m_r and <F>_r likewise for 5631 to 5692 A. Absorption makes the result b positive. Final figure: 1.5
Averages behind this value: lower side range 5.12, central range 5.02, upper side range 5.16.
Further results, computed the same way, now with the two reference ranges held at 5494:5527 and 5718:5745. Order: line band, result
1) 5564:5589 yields 1.6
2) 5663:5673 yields 0.5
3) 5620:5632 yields 0.7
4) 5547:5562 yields 0.3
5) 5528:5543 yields 0.6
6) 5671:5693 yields 1.0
